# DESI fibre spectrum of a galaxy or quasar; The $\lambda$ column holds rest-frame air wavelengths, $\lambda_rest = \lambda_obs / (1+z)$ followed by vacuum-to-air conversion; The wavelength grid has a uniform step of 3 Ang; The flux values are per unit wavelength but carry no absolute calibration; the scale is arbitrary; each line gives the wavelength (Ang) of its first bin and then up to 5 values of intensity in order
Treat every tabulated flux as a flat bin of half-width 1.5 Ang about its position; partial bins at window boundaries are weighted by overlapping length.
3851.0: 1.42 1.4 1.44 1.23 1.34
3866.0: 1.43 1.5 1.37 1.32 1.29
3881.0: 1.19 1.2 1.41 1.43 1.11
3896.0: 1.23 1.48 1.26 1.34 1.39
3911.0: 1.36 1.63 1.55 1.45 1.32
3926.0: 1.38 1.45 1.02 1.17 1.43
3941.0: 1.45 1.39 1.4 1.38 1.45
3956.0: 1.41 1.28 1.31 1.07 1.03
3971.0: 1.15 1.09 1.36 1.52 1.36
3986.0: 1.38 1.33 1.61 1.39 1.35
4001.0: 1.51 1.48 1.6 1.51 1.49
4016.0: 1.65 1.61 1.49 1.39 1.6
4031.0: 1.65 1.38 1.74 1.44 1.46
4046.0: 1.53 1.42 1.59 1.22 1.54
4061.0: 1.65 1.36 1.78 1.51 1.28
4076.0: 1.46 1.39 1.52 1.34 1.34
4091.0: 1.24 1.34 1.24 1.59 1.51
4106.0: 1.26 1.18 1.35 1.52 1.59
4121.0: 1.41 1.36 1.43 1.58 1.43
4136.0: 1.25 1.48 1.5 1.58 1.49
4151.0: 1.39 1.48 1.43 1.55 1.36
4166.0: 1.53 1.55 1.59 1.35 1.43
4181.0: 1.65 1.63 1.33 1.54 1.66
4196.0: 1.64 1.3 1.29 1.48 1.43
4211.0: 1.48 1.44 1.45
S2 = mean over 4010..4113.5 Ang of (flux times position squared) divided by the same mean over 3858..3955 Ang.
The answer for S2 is 1.2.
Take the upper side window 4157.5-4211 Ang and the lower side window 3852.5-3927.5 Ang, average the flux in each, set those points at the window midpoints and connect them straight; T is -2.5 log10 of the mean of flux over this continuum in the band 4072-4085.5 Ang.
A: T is 0.03 mag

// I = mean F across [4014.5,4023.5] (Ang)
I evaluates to 1.58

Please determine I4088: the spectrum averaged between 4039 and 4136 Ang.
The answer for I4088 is 1.43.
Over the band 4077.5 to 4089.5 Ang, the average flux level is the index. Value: 1.4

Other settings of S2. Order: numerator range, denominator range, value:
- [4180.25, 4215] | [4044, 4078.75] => 1.07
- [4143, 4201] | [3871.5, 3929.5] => 1.26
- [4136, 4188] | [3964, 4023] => 1.15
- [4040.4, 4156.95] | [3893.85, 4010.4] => 1.13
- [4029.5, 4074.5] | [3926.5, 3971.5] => 1.22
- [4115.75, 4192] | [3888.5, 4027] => 1.18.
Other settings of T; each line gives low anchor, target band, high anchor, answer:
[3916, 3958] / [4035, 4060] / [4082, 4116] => -0.098 mag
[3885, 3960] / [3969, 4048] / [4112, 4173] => -0.040 mag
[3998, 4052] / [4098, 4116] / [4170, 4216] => 0.082 mag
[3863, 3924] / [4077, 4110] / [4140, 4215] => 0.066 mag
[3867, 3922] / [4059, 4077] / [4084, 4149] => -0.082 mag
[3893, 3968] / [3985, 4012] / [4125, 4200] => -0.058 mag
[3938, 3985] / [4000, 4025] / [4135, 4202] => -0.134 mag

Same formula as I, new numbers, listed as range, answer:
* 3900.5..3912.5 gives 1.34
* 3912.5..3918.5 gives 1.59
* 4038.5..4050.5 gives 1.46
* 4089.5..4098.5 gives 1.27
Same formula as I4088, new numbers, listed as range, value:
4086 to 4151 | 1.41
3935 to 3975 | 1.29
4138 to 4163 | 1.48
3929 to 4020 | 1.37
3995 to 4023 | 1.51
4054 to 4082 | 1.47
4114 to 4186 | 1.48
